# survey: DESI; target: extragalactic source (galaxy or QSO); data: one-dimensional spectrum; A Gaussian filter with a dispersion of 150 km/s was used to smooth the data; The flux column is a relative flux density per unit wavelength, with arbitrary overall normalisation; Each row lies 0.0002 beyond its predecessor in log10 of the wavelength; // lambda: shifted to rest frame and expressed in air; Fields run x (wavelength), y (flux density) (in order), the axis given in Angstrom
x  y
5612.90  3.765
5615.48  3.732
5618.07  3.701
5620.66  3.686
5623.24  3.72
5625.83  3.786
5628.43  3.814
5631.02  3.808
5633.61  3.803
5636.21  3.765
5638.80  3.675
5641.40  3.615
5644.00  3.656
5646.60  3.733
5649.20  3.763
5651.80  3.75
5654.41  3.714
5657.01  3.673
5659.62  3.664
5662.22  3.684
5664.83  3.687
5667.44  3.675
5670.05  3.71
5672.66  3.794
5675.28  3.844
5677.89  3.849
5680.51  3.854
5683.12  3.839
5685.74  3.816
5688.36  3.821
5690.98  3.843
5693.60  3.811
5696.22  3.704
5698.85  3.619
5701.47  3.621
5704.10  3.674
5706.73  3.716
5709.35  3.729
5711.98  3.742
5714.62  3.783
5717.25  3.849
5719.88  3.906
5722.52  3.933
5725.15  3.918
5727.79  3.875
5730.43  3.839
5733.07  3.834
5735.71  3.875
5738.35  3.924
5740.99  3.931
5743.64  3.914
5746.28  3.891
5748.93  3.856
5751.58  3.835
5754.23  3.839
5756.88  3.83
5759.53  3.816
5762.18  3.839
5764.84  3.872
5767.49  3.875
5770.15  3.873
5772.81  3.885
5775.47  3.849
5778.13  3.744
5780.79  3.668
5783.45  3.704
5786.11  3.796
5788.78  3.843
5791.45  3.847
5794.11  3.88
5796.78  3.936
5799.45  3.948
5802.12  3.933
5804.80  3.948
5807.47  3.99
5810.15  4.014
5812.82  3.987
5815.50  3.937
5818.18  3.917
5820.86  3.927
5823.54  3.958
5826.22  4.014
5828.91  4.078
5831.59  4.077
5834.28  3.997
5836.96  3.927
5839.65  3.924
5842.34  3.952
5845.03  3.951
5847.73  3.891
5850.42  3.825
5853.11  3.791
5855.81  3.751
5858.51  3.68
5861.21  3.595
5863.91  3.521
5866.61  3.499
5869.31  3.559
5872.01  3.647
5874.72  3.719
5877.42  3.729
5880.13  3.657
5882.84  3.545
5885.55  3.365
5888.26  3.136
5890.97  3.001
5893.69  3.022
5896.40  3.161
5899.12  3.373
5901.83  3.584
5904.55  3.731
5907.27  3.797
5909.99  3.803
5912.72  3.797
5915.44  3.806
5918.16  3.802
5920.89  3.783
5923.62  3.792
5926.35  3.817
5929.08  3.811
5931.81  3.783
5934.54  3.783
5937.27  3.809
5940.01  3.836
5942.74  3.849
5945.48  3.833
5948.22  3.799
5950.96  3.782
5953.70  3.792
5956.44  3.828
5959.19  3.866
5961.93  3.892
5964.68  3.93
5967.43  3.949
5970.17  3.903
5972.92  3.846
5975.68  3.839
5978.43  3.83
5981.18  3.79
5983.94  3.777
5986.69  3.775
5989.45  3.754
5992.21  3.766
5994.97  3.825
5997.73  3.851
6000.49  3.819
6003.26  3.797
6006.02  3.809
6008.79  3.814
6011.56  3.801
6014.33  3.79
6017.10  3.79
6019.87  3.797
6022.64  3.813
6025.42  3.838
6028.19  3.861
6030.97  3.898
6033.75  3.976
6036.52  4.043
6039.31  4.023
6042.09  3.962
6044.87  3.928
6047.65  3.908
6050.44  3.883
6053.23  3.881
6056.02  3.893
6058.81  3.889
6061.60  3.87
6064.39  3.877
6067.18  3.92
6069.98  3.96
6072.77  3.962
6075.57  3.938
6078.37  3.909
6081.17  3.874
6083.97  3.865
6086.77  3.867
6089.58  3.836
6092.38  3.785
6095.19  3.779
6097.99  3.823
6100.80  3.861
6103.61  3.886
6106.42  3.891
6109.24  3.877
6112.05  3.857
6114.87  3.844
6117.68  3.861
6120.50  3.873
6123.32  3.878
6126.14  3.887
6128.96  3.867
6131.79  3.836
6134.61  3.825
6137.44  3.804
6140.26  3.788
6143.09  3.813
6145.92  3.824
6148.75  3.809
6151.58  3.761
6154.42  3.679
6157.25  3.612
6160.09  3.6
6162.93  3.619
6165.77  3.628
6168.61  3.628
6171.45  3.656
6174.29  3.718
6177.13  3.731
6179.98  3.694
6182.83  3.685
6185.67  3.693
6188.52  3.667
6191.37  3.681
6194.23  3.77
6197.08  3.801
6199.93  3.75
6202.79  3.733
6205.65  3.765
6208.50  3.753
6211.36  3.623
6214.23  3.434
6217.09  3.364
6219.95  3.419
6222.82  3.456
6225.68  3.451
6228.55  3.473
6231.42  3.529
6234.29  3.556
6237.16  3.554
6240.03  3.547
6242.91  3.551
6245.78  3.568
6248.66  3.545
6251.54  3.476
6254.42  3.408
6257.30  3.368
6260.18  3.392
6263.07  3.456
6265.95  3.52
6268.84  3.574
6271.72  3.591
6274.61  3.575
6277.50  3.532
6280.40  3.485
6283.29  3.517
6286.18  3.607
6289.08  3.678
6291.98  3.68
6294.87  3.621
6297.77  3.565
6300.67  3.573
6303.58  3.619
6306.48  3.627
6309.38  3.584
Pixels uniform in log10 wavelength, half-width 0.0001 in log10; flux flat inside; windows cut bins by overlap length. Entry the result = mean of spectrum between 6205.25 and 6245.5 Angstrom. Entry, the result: 3.53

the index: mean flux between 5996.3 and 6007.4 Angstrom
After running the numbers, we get 3.82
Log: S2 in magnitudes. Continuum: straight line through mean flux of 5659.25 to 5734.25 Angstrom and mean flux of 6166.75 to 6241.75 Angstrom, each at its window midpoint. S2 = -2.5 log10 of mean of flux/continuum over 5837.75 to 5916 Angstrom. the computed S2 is 0.03 mag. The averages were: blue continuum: 3.78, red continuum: 3.62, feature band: 3.61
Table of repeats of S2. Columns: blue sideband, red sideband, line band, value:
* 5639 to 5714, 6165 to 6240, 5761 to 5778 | -0.04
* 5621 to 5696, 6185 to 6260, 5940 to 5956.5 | -0.05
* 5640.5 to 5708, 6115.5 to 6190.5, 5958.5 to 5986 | -0.03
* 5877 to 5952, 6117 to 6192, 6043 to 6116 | -0.05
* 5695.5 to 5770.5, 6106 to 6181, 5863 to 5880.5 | 0.05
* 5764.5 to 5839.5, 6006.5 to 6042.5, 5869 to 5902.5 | 0.14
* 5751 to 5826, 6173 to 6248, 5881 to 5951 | 0.05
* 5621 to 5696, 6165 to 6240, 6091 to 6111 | -0.06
